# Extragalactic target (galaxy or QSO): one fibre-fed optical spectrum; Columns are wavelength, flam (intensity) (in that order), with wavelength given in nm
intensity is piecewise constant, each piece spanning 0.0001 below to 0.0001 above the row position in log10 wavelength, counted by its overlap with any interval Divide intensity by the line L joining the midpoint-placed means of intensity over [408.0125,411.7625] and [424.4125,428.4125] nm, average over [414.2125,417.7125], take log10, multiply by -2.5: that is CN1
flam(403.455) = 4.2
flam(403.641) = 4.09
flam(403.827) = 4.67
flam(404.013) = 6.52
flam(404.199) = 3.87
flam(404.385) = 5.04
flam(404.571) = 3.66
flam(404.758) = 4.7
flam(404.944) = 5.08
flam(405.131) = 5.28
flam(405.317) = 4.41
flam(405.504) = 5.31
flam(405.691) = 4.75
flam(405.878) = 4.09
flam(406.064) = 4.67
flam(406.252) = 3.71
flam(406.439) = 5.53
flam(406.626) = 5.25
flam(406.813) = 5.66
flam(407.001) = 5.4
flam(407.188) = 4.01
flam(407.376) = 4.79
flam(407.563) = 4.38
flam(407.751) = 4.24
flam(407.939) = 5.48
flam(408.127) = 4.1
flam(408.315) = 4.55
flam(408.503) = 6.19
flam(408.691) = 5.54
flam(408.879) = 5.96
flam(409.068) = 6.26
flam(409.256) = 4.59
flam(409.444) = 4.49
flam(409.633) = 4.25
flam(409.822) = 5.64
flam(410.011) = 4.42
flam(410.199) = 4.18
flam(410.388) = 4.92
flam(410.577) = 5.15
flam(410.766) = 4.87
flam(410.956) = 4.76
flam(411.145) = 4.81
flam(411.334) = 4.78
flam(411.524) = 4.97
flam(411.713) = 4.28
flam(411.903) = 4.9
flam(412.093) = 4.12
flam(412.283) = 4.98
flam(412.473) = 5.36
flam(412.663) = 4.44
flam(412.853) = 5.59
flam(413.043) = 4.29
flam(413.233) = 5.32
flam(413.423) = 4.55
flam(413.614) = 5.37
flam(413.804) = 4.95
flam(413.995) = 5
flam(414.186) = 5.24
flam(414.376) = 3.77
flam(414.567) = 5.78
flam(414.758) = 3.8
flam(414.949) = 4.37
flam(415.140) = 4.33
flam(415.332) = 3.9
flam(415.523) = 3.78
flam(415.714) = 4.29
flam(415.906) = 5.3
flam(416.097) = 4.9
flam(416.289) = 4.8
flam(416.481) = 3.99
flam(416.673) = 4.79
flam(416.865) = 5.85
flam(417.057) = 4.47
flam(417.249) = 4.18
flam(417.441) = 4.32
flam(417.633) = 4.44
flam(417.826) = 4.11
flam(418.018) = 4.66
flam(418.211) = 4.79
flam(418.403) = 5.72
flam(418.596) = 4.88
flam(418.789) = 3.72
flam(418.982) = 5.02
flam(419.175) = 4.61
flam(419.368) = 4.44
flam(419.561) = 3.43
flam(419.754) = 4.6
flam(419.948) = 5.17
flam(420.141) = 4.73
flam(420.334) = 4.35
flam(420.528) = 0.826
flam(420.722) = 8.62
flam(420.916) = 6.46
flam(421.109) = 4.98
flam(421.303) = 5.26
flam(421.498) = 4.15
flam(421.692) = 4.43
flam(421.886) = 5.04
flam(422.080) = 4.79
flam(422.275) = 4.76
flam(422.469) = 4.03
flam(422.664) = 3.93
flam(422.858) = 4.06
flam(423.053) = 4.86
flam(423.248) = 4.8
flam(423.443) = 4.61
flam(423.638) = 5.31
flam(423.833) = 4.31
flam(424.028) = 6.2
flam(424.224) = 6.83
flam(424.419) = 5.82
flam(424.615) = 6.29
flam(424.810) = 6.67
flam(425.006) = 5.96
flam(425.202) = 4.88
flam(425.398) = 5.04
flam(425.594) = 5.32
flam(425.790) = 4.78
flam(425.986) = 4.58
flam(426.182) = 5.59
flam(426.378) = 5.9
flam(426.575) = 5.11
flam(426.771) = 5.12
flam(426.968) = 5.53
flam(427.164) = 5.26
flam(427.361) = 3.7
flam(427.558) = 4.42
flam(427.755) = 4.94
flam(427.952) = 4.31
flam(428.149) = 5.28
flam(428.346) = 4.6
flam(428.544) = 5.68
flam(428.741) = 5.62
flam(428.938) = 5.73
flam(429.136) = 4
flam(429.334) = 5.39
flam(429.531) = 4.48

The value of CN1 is 0.12 mag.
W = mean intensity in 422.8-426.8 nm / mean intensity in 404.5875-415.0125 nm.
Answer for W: 1.1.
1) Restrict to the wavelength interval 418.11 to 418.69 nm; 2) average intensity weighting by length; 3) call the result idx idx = 5.13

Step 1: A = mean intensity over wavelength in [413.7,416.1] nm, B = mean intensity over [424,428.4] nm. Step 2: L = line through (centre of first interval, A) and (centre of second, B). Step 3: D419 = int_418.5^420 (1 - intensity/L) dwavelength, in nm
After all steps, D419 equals 0.12 nm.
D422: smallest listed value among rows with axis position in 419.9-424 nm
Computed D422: 0.826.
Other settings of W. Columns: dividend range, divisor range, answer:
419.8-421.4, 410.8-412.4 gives 1.07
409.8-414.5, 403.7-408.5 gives 1.01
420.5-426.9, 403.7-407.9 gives 1.08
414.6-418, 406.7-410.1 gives 0.90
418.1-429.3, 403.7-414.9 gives 1.03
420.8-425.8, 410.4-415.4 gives 1.08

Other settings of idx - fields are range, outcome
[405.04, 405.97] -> 4.77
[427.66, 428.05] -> 4.62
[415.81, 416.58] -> 4.74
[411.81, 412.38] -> 4.66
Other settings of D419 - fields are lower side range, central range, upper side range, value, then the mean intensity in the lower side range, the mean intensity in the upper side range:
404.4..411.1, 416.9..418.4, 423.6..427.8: 0.17 nm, 4.87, 5.35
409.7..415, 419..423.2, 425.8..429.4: 0.24 nm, 4.81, 5.03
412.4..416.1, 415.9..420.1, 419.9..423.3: 0.08 nm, 4.71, 4.73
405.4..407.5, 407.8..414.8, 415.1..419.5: -0.30 nm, 4.83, 4.57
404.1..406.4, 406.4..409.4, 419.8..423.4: -0.33 nm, 4.58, 4.73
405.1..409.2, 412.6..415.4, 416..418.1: -0.01 nm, 4.97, 4.59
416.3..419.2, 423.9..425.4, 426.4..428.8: -0.34 nm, 4.64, 4.98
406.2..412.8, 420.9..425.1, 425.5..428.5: -0.15 nm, 4.9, 4.97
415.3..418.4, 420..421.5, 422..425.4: -0.02 nm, 4.59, 5.18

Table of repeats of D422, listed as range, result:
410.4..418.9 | 3.72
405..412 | 3.71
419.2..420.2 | 3.43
